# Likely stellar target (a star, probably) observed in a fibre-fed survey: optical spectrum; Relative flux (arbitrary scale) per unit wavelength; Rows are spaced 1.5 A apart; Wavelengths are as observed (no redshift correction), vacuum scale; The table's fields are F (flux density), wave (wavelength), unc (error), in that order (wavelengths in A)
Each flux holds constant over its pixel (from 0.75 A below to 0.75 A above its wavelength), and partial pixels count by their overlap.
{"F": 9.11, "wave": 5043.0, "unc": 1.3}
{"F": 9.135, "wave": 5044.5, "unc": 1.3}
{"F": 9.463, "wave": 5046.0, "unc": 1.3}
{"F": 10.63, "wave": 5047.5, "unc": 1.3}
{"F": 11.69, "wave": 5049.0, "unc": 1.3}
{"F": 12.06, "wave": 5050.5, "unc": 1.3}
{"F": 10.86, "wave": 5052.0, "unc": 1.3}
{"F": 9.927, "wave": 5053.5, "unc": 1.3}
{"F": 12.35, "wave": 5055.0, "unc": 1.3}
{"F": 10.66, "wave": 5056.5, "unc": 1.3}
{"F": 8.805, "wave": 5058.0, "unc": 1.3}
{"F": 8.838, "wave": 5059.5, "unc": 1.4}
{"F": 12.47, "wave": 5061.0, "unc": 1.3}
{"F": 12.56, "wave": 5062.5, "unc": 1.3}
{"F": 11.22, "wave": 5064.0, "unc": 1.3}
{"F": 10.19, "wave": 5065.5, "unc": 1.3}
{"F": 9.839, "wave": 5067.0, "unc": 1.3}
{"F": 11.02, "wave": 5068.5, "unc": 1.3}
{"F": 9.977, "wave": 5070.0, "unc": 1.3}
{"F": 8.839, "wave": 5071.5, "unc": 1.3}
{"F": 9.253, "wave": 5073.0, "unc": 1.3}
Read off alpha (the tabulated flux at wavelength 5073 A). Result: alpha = 9.253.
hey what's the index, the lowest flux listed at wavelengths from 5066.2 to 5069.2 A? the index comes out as 9.839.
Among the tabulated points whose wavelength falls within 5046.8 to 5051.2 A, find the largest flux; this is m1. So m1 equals 12.06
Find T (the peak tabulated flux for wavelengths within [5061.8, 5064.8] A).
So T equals 12.56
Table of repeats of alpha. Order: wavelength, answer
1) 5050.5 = 12.06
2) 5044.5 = 9.135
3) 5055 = 12.35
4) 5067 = 9.839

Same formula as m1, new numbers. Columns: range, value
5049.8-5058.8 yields 12.35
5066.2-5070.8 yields 11.02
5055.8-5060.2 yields 10.66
